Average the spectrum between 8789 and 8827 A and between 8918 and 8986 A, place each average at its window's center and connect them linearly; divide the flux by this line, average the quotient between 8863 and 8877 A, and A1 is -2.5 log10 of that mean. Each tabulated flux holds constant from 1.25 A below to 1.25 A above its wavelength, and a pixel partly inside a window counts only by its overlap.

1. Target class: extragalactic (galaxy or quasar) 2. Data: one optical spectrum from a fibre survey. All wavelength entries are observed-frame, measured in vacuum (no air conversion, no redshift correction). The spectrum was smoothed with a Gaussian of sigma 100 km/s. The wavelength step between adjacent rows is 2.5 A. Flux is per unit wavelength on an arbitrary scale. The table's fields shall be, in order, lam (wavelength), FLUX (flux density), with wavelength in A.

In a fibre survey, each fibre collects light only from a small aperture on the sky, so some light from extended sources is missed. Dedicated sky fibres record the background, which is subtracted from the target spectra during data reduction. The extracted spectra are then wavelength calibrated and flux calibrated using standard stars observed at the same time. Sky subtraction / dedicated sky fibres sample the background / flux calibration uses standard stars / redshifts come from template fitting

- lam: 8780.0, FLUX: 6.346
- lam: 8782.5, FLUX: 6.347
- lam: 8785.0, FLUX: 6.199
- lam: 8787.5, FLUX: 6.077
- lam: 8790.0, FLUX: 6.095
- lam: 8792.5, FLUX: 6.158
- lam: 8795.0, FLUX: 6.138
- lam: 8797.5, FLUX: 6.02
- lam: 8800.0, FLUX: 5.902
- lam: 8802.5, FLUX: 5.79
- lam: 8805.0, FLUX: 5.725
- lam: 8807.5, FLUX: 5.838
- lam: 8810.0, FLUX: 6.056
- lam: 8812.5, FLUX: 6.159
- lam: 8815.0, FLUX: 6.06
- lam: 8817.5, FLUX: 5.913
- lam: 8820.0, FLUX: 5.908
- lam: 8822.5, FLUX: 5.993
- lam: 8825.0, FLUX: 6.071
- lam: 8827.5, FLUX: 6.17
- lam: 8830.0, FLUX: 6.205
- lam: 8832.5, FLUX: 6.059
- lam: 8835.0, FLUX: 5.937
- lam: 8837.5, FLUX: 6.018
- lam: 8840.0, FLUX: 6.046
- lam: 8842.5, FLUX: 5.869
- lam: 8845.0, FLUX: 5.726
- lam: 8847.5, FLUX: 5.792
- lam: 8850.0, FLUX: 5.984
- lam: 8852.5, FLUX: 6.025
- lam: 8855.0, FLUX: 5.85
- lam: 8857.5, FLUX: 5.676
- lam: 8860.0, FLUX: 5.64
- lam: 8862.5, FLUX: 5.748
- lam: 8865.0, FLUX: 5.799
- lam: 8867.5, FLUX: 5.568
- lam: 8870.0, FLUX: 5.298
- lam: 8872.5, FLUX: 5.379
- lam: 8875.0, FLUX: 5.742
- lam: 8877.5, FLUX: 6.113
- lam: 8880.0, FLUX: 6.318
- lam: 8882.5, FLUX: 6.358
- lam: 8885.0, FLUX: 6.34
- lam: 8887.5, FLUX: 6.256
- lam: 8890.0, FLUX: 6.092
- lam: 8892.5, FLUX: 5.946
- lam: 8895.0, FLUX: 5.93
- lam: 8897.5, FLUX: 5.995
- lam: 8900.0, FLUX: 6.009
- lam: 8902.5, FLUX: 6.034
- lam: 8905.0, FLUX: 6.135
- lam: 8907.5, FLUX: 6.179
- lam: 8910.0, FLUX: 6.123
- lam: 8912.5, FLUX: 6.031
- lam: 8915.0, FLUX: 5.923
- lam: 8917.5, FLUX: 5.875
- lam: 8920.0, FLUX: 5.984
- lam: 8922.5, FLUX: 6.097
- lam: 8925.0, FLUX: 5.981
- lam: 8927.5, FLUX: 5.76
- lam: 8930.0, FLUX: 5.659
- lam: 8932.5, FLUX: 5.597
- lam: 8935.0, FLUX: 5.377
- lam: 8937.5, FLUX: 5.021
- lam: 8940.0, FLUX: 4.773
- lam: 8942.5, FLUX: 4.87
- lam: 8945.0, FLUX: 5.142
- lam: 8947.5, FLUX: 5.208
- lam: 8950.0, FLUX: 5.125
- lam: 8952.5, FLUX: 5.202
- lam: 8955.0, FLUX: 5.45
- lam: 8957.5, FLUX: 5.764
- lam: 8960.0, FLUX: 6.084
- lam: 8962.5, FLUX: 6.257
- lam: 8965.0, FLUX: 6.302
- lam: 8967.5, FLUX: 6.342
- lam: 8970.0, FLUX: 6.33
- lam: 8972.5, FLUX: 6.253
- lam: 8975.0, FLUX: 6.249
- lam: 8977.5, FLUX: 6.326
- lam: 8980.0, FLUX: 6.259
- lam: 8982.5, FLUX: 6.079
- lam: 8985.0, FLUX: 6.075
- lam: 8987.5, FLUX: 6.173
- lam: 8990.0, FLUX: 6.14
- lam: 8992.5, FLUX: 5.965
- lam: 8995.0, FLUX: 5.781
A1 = 0.06 mag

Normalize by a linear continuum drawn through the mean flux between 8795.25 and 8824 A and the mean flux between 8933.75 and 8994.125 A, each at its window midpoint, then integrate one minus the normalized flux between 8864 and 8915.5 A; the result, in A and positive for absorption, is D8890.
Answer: -1.0 A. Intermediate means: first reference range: 5.95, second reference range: 5.78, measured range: 5.98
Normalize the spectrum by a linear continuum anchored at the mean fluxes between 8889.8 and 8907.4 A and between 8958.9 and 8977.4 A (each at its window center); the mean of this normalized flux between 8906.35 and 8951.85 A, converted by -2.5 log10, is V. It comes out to 0.10 mag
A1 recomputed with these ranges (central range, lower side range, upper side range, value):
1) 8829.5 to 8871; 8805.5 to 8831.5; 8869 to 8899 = 0.032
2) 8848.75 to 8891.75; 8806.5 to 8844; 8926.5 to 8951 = -0.034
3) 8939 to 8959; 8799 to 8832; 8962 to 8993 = 0.185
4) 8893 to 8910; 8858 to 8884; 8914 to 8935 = -0.042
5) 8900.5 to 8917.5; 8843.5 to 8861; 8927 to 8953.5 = -0.116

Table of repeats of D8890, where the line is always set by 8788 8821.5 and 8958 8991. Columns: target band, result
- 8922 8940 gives 1.7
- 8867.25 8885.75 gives 0.6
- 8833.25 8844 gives 0.1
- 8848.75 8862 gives 0.5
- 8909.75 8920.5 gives 0.3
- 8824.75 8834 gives -0.2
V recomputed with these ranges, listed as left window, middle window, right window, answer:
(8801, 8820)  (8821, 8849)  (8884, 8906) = 0.00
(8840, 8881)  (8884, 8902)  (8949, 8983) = -0.04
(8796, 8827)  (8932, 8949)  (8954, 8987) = 0.19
